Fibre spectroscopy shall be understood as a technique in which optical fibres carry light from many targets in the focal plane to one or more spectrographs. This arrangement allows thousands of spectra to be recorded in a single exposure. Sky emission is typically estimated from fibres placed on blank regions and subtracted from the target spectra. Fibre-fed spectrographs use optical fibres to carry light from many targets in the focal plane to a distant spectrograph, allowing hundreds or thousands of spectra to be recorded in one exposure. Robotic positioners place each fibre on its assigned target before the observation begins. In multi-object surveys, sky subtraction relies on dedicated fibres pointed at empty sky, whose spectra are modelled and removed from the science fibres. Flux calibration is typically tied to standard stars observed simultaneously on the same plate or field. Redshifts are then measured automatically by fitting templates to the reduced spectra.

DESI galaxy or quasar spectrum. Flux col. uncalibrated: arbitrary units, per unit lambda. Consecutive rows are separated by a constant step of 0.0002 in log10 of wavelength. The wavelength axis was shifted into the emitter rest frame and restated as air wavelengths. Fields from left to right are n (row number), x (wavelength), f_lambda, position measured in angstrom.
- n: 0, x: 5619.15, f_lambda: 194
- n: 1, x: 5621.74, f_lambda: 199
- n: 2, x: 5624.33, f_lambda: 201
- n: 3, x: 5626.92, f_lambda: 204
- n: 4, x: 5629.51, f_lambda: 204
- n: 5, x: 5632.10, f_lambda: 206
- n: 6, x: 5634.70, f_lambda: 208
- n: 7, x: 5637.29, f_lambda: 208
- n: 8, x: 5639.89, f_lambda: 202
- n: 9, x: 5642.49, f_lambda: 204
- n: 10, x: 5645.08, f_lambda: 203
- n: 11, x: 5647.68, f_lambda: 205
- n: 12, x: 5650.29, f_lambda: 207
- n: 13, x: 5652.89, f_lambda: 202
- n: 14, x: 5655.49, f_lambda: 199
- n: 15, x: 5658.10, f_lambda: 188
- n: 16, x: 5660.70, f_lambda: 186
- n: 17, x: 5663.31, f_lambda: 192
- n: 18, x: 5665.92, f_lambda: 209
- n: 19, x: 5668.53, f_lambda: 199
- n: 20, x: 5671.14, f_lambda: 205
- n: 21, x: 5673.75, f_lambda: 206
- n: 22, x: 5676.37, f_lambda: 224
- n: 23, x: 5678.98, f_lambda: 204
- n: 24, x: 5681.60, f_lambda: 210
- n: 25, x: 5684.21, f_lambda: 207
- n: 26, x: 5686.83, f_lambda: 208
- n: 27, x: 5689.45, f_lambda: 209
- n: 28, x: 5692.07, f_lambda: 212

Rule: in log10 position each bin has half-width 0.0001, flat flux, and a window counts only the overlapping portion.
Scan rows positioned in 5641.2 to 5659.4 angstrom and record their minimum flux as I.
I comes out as 188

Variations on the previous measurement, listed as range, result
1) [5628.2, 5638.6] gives 204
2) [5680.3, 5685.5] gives 207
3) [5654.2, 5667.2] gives 186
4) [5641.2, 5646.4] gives 203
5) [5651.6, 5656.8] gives 199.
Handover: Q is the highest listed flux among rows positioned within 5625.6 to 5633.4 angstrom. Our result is 206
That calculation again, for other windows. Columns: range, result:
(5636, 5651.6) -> 208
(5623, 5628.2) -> 204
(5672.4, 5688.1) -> 224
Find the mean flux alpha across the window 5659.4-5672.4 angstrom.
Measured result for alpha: 198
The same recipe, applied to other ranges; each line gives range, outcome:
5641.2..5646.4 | 204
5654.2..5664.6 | 191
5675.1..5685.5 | 211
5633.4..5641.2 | 206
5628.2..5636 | 206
